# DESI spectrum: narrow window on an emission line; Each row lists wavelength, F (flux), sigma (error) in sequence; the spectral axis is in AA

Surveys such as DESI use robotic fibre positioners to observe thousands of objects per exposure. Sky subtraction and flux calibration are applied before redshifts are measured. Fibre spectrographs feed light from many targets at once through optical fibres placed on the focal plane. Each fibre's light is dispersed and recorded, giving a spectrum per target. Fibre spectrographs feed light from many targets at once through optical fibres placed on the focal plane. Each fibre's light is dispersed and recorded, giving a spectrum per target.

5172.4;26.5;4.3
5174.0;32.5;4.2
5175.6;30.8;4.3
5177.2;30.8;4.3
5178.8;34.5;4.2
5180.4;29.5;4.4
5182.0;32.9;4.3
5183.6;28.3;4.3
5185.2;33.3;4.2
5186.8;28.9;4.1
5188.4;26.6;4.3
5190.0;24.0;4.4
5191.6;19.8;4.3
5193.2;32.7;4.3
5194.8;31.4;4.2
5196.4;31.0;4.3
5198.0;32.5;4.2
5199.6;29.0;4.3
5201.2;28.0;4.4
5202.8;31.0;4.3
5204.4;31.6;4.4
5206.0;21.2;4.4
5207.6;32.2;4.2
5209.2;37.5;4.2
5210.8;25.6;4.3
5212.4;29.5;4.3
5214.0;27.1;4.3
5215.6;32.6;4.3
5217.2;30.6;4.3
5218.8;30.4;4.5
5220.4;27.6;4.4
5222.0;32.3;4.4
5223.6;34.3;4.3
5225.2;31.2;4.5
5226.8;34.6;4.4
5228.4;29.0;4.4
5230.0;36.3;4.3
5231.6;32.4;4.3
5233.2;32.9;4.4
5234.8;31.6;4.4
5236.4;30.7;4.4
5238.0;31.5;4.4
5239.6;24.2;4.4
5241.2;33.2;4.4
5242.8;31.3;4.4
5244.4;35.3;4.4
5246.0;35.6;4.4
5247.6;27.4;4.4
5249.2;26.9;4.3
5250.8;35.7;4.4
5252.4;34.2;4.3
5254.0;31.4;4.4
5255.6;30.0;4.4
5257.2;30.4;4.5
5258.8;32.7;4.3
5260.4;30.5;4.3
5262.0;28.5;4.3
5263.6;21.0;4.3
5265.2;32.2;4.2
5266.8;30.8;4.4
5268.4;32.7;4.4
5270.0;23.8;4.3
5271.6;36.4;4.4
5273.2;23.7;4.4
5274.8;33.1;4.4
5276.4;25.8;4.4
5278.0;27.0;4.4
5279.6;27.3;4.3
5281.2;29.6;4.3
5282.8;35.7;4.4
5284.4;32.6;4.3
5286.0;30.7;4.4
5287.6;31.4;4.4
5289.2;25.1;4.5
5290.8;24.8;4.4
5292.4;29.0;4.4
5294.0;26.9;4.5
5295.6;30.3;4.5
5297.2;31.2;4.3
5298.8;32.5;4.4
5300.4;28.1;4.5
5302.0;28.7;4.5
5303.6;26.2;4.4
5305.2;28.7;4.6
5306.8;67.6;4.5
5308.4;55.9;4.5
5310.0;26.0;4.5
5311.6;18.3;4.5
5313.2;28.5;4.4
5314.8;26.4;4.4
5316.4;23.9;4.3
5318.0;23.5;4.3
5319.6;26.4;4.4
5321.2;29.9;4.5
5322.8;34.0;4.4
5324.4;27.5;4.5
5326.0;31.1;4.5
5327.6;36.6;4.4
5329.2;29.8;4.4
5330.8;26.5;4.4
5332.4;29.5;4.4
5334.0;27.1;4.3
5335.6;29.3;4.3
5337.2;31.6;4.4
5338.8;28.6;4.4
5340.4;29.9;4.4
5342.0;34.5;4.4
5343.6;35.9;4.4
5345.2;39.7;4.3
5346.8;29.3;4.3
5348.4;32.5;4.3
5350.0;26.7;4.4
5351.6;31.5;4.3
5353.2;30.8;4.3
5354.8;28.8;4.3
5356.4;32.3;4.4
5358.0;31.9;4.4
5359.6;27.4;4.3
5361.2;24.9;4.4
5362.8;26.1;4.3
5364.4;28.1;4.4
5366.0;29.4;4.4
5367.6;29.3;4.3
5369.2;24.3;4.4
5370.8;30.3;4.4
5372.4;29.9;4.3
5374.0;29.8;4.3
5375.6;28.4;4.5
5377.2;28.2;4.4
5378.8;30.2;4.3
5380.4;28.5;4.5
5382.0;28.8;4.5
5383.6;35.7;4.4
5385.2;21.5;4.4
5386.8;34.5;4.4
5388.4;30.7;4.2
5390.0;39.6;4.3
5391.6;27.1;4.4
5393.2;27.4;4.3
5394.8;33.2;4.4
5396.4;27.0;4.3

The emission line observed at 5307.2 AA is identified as Hbeta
